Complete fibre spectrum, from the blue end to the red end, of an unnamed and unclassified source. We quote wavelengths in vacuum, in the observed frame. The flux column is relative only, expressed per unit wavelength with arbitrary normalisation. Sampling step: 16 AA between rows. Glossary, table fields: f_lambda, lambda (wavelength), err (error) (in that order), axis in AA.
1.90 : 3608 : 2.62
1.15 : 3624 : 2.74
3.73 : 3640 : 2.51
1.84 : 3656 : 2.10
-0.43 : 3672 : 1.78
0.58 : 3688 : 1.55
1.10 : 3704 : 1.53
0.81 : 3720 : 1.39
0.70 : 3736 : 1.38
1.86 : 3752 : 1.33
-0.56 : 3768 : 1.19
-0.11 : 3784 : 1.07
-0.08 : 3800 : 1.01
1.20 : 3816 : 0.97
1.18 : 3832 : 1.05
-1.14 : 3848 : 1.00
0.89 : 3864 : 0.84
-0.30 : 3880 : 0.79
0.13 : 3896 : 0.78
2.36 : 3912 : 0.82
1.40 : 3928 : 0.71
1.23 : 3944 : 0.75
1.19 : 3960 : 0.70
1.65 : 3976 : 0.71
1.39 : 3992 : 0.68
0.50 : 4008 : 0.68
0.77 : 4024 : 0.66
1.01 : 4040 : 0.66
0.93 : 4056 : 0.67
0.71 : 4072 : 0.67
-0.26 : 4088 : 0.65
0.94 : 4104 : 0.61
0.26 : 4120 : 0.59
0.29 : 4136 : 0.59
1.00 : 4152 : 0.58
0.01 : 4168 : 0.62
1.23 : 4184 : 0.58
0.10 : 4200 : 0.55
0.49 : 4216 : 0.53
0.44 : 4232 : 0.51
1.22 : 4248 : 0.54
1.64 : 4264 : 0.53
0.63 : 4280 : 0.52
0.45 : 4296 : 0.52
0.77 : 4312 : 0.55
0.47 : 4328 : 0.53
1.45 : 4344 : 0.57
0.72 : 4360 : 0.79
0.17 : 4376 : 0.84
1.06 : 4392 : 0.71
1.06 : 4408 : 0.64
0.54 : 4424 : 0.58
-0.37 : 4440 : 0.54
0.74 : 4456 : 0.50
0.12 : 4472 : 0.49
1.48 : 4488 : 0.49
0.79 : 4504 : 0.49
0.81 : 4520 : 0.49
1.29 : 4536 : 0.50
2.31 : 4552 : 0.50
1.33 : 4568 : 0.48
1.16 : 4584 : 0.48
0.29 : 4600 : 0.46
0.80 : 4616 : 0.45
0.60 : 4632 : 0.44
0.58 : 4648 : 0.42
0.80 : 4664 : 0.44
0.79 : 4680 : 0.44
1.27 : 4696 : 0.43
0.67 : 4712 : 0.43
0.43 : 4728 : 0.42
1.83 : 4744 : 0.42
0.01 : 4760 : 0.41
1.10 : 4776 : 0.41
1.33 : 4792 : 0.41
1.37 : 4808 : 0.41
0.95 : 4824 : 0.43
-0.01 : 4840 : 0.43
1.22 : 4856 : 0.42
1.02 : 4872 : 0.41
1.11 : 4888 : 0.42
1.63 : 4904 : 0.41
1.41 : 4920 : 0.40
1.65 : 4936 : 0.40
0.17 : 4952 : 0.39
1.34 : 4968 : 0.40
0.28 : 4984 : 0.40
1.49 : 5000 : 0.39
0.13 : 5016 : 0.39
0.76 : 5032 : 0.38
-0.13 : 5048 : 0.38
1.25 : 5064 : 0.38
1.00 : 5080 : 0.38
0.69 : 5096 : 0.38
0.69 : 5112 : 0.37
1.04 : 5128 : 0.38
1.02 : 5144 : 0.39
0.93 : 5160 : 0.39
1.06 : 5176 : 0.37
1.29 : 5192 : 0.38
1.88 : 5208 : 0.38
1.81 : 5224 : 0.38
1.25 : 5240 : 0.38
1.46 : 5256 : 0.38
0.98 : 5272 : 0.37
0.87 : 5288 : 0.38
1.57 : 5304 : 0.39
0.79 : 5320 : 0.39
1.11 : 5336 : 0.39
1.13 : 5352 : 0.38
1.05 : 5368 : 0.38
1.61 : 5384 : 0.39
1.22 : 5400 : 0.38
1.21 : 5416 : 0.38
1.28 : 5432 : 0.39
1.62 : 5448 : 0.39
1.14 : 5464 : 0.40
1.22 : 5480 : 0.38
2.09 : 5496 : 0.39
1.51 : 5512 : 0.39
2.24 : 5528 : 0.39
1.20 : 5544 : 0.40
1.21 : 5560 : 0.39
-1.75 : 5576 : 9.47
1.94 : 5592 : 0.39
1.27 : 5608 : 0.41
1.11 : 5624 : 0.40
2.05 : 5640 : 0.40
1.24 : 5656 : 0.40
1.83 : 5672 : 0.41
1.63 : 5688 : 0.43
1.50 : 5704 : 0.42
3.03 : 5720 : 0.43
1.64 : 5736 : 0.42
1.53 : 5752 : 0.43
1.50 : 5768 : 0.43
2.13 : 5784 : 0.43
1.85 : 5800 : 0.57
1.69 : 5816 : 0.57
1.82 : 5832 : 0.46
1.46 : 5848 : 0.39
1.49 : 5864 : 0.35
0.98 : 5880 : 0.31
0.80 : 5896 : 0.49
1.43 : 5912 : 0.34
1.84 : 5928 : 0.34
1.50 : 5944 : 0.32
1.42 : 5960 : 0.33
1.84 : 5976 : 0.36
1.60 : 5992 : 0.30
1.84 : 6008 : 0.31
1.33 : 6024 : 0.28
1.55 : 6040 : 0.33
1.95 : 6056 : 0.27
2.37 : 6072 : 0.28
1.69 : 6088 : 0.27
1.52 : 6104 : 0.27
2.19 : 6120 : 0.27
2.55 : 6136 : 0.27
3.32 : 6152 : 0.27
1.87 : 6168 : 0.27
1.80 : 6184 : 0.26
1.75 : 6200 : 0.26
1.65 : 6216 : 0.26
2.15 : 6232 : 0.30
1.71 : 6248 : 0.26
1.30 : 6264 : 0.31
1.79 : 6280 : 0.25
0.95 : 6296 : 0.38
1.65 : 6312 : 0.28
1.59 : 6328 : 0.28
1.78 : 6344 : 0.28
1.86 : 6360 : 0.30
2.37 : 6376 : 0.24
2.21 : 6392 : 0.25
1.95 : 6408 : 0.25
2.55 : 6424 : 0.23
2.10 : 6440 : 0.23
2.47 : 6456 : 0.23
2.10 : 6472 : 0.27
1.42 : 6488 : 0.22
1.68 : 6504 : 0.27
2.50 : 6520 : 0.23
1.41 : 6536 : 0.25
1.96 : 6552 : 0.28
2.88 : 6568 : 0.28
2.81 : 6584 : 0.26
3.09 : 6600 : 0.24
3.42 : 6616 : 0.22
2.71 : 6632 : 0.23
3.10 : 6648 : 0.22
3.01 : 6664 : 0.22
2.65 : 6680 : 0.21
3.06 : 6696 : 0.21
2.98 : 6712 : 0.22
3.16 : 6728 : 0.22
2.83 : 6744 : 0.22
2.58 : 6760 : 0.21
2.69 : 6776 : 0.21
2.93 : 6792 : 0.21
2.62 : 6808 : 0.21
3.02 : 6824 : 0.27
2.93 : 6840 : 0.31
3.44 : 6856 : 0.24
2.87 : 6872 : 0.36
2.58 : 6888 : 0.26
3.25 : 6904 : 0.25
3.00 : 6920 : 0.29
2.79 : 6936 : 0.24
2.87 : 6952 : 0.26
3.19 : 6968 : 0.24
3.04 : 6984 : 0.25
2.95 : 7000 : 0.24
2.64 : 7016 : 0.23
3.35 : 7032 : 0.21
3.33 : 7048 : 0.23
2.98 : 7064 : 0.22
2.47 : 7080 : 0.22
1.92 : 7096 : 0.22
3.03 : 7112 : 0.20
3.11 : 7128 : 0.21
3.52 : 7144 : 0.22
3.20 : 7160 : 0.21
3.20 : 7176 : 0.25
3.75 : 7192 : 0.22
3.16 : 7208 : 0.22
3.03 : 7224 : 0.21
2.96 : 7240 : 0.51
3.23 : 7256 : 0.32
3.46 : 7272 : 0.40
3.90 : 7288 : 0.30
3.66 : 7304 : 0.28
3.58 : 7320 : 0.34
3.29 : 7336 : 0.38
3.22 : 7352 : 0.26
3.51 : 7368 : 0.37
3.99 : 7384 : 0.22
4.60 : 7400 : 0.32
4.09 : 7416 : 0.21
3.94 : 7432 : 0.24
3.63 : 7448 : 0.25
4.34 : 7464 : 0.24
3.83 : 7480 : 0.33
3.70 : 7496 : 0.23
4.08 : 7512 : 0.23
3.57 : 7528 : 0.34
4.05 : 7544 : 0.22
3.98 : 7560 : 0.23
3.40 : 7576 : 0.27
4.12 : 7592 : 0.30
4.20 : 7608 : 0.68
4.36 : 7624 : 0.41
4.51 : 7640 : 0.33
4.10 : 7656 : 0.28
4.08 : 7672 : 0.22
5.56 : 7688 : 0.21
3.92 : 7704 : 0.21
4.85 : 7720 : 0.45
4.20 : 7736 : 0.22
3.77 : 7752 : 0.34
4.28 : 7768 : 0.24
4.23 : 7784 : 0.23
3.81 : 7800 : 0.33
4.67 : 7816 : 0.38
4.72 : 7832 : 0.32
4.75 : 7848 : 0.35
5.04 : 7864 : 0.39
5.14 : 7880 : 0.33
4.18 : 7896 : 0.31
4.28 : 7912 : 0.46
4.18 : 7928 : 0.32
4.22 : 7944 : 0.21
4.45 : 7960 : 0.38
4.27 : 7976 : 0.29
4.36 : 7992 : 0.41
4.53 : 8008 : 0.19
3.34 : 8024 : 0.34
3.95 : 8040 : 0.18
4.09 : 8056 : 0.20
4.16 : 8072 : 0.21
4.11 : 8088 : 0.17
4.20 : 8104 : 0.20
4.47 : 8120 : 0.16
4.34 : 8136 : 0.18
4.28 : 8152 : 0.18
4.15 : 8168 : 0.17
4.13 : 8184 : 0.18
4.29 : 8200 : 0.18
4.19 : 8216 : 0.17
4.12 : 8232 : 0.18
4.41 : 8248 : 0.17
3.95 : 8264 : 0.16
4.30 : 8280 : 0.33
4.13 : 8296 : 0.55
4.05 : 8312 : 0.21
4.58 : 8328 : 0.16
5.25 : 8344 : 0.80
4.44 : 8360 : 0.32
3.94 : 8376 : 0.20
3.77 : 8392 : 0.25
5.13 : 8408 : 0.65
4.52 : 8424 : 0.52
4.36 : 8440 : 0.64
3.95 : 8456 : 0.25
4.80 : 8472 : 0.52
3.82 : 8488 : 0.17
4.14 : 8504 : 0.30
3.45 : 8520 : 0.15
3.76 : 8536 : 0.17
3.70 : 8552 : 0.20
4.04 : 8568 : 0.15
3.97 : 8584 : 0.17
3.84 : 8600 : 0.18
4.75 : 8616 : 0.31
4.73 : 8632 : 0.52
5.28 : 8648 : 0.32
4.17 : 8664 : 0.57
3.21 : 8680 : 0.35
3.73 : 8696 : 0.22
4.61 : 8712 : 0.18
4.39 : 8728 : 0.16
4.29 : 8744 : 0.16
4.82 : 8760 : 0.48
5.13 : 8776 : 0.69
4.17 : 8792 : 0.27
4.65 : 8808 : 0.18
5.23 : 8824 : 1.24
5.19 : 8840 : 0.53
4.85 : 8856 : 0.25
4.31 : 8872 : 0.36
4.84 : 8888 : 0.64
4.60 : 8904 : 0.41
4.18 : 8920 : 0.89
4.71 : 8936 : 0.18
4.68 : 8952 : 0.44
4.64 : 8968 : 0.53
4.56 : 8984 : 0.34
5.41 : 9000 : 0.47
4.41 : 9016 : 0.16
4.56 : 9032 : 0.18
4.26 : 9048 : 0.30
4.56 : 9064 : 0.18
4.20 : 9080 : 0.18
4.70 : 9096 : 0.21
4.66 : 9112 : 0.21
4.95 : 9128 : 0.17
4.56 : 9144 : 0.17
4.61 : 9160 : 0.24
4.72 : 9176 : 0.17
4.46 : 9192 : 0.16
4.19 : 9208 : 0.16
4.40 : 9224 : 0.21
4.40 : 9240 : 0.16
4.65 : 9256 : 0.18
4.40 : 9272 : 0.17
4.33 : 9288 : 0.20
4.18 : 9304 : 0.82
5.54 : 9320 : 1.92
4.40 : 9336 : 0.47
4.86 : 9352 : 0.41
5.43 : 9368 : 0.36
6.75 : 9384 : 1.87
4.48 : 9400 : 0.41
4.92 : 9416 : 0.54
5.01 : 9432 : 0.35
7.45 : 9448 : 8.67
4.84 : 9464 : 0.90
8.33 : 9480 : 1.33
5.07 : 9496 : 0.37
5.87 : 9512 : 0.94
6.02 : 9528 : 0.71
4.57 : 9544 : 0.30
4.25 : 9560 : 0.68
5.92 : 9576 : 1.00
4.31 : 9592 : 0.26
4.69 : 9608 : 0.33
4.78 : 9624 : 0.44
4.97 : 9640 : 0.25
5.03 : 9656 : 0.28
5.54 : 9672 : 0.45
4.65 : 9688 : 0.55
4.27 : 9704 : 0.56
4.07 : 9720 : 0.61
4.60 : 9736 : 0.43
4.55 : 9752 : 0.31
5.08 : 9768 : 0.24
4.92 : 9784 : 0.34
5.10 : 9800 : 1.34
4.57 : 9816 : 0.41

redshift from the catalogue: 0.648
